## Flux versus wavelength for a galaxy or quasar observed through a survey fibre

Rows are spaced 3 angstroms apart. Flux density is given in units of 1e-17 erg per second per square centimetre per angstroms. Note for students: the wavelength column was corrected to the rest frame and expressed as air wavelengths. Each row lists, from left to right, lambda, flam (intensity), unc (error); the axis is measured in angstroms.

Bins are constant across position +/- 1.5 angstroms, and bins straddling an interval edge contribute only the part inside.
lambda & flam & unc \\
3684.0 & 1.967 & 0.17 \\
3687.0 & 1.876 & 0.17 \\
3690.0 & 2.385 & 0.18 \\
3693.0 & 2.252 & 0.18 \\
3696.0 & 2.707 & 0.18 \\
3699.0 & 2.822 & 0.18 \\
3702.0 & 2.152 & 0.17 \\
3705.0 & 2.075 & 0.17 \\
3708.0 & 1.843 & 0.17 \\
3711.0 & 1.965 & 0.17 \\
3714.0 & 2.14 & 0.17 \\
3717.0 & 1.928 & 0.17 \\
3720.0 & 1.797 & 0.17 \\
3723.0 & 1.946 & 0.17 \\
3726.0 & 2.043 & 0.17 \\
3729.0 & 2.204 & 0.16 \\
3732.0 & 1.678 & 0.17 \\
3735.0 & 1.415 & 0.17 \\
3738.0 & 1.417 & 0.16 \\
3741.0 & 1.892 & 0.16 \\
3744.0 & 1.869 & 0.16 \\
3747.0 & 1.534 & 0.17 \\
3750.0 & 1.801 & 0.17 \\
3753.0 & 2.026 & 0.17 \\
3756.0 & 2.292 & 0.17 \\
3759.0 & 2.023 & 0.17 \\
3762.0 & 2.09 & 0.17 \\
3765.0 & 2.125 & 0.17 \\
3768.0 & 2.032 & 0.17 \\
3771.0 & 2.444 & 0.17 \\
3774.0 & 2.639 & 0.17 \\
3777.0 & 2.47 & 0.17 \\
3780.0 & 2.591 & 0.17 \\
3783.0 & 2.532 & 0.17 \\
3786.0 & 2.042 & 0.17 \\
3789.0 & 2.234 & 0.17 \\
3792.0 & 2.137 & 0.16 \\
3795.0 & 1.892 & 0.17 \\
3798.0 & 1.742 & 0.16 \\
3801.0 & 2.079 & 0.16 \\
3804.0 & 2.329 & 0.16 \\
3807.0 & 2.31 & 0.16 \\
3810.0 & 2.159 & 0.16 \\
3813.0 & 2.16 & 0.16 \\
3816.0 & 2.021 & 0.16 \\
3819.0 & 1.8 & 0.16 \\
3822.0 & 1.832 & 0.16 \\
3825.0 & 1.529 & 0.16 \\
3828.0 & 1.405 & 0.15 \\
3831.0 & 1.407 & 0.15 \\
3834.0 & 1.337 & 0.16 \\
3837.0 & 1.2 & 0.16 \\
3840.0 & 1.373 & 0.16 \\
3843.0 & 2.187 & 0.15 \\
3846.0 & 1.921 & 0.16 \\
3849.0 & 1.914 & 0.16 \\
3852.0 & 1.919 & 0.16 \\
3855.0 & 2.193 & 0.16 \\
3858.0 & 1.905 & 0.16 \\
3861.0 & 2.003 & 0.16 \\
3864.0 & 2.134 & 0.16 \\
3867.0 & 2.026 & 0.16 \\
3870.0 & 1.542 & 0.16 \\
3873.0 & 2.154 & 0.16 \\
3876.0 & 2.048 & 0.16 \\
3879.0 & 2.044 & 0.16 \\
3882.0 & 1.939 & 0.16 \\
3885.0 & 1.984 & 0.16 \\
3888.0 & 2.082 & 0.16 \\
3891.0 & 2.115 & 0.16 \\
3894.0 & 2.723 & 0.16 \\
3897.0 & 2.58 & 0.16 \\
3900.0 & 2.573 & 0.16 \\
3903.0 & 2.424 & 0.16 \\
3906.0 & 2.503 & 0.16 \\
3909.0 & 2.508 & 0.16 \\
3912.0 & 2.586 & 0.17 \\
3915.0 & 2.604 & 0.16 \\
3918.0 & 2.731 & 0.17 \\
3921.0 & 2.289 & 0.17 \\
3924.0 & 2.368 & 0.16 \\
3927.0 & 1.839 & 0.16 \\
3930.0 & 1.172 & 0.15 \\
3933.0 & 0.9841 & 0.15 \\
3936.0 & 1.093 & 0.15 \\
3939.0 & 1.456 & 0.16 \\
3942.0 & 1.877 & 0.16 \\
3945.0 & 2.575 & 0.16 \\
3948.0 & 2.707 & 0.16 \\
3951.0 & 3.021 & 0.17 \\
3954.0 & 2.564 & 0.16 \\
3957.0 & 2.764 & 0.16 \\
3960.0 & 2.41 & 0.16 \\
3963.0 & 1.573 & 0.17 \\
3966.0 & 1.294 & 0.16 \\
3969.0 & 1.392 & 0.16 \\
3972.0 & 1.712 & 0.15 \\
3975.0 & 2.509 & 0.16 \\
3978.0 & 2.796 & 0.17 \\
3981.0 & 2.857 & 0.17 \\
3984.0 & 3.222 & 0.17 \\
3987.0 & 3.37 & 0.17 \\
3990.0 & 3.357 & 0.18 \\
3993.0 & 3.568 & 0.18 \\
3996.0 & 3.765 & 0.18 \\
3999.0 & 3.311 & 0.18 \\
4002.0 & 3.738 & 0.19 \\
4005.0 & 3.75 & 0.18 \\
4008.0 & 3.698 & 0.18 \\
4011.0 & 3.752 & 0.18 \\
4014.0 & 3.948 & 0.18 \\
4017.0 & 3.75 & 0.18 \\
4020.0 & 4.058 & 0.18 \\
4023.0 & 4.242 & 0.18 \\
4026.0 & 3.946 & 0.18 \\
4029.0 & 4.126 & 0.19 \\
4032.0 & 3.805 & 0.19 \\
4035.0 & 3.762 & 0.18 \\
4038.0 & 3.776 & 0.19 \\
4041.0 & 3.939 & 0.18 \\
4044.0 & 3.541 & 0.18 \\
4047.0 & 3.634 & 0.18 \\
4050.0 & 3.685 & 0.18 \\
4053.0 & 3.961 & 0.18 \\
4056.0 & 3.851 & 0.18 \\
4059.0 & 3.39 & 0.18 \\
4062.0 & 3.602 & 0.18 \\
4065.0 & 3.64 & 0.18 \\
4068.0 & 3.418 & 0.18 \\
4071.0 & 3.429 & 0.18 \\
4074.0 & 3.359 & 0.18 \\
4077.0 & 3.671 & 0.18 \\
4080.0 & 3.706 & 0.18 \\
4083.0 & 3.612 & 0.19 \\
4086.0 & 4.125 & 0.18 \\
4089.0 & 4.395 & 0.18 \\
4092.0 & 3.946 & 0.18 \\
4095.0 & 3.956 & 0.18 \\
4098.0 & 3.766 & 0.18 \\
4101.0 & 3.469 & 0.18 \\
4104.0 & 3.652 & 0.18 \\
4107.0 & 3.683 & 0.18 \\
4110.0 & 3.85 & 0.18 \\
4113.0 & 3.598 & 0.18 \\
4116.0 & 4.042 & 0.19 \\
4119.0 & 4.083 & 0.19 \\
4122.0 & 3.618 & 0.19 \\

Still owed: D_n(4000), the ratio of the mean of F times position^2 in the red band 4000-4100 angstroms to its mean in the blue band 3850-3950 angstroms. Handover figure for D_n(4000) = 1.93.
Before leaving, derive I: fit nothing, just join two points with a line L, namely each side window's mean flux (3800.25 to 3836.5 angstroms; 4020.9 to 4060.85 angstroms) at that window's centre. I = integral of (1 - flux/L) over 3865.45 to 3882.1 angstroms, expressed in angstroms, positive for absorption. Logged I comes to 2.7 angstroms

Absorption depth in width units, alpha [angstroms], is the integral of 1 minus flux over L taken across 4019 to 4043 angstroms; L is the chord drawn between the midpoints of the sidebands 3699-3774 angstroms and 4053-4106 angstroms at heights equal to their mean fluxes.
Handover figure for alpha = -3.3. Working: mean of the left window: 1.98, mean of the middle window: 3.95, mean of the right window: 3.71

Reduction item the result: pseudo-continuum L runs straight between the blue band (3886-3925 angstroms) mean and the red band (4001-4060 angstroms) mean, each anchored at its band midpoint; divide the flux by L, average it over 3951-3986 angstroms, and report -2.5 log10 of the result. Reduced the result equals 0.33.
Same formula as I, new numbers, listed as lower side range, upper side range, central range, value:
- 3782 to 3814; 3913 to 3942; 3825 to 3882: 5.6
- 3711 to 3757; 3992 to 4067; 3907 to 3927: 3.8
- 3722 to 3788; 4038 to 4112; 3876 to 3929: 9.3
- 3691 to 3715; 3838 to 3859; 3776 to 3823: -2.9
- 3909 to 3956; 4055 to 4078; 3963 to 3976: 4.4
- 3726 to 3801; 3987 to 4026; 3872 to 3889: 4.9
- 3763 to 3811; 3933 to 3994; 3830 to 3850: 5.8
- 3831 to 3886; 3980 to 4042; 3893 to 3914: -1.3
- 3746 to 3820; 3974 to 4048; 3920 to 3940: 9.7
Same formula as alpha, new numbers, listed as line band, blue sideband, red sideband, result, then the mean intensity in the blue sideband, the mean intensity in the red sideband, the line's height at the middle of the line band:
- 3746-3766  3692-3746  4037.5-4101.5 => 1.8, 2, 3.72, 2.18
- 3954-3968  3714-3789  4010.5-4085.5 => 5.2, 2.04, 3.75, 3.25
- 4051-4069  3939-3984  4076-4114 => -1.3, 2.29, 3.81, 3.41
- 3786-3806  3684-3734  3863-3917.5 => 1.0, 2.1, 2.26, 2.18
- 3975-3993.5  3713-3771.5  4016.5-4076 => 1.4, 1.92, 3.75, 3.37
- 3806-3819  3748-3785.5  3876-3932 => 0.8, 2.24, 2.26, 2.25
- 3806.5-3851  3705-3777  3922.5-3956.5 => 5.0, 1.98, 1.99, 1.98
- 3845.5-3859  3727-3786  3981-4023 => 3.5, 2.06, 3.63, 2.67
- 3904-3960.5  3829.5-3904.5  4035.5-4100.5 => 7.4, 1.99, 3.73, 2.55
